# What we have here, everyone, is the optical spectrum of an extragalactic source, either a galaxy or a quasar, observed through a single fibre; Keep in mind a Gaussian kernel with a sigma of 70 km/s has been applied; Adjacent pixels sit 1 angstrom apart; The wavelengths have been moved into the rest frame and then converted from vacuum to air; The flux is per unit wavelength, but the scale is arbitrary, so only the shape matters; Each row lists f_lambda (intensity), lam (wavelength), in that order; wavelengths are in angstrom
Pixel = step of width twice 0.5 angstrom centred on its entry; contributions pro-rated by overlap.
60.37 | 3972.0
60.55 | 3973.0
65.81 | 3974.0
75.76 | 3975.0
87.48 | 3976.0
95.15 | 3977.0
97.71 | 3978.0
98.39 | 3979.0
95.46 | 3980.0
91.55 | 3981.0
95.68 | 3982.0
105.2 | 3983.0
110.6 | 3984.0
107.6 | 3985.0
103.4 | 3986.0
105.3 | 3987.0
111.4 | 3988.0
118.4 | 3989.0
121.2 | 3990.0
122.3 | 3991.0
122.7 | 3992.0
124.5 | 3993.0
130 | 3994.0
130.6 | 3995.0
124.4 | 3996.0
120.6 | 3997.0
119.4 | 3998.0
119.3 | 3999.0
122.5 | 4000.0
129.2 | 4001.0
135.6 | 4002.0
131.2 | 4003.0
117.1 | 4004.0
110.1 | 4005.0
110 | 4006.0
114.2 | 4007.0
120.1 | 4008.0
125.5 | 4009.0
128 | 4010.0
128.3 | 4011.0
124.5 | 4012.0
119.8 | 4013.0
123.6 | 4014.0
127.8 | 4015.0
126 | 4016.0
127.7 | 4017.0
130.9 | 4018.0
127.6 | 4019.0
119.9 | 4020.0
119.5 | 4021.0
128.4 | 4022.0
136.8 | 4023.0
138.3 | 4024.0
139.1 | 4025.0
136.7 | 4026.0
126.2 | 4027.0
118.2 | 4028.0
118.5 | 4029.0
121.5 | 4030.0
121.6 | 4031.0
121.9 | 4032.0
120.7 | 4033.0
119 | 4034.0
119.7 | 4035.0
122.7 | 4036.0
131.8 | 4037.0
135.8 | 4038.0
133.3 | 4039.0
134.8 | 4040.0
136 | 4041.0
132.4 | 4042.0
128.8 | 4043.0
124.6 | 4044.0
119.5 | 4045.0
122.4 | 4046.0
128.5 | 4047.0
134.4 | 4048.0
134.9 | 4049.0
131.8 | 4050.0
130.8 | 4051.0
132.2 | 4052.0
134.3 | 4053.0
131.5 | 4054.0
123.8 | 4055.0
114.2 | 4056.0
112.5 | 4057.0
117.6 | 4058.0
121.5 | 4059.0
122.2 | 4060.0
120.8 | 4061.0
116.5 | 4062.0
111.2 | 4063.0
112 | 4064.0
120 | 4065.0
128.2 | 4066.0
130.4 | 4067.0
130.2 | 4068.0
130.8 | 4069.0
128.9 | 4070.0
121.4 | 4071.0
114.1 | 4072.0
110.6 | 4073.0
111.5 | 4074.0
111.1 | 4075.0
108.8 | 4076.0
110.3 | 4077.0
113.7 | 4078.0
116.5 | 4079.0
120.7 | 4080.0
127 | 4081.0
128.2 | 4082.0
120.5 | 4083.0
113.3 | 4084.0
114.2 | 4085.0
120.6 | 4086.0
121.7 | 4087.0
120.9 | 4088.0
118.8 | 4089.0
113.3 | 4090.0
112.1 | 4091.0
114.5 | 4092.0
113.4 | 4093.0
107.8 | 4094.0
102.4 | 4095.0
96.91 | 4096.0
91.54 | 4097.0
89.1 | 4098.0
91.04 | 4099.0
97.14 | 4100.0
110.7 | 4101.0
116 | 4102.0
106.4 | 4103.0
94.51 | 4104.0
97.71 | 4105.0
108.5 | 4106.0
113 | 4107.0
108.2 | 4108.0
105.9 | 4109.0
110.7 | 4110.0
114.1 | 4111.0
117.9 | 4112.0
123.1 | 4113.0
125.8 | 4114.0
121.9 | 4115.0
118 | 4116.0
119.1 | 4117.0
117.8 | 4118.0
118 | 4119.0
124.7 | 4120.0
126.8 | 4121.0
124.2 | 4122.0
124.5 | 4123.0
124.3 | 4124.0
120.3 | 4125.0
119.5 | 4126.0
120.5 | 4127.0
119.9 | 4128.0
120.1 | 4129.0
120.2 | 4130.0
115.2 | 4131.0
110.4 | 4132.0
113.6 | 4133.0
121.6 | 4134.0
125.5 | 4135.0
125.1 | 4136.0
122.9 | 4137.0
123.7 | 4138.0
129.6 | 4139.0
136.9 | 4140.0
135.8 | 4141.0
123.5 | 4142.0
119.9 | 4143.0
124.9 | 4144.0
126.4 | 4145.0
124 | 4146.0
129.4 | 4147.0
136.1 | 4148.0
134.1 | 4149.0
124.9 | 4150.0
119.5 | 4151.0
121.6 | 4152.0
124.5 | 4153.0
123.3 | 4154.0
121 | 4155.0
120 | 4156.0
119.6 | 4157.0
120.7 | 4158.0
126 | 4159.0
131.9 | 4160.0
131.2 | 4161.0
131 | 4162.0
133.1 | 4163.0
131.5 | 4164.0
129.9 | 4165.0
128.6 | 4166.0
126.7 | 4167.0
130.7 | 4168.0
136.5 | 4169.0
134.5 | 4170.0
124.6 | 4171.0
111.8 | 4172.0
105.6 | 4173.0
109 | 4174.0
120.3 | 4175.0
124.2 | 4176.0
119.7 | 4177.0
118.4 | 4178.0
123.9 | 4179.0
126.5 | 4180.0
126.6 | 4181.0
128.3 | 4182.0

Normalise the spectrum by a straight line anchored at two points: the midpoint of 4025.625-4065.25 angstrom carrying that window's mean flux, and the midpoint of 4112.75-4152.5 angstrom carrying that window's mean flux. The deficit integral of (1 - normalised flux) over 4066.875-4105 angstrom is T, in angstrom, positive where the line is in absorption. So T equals 3.5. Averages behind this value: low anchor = 125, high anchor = 123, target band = 113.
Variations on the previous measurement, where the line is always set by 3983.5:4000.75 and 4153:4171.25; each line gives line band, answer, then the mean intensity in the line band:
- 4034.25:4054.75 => -1.4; 130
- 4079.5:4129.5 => 4.2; 114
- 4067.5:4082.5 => 0.5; 119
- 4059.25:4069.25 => 0.0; 122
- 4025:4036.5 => -0.2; 123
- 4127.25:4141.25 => 0.4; 123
